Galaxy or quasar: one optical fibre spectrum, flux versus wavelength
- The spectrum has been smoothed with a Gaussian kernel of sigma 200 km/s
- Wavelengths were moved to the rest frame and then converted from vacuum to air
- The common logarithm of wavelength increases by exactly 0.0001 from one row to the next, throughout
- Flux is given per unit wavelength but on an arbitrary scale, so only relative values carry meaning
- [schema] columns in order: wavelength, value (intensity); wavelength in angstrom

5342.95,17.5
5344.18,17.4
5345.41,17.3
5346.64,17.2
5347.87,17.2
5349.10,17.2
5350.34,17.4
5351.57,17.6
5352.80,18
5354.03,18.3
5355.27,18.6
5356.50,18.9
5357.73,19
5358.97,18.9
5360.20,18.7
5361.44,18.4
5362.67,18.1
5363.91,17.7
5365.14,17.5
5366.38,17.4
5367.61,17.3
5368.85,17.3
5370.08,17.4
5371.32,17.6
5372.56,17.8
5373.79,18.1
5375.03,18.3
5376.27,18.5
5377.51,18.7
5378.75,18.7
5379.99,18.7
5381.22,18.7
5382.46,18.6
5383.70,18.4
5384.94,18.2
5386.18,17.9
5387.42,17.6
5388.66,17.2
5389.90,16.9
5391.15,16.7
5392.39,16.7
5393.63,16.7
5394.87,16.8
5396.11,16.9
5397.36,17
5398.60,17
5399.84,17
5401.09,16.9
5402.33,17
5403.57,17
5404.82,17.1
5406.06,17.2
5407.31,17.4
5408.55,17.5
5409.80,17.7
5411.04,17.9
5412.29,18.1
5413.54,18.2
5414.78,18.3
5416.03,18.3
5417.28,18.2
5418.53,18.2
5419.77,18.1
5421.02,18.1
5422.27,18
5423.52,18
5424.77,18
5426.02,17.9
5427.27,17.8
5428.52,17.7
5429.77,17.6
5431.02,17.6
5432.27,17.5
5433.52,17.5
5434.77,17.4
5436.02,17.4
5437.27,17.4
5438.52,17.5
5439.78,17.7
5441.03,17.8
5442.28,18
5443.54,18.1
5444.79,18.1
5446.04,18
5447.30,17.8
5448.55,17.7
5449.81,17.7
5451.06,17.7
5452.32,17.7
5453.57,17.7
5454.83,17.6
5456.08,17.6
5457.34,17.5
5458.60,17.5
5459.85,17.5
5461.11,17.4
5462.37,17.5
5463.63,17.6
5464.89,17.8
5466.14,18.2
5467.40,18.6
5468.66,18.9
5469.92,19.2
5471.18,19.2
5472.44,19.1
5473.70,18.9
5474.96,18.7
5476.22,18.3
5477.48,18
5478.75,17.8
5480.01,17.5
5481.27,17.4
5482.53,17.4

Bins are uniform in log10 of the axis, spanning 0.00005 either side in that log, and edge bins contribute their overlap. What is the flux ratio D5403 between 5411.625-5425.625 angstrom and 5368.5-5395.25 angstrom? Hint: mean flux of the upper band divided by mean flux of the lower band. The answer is 1.02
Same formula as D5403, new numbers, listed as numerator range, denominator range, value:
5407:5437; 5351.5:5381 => 0.98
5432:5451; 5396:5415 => 1.02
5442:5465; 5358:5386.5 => 0.98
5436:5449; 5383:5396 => 1.03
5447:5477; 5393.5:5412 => 1.05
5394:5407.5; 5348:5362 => 0.93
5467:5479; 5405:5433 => 1.05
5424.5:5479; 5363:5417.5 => 1.02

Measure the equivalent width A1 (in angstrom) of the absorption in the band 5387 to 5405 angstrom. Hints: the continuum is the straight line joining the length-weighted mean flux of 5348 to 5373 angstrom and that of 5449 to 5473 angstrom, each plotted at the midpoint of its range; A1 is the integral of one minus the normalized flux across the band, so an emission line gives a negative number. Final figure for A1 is 1.0 angstrom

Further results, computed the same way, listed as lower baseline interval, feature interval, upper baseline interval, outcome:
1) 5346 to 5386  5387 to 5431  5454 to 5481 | 1.4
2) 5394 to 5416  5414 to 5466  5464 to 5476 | 0.9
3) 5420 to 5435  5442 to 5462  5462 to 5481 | 0.4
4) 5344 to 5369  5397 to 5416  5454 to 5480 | 0.6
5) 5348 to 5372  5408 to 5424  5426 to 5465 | -0.3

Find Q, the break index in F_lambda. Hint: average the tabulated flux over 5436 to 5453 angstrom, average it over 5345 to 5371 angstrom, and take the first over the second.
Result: 0.99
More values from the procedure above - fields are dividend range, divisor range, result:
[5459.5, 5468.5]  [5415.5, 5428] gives 0.99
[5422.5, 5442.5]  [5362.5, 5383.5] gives 0.98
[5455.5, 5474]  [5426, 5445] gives 1.03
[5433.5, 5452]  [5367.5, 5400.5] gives 1.00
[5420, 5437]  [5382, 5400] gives 1.02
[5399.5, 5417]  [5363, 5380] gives 0.98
